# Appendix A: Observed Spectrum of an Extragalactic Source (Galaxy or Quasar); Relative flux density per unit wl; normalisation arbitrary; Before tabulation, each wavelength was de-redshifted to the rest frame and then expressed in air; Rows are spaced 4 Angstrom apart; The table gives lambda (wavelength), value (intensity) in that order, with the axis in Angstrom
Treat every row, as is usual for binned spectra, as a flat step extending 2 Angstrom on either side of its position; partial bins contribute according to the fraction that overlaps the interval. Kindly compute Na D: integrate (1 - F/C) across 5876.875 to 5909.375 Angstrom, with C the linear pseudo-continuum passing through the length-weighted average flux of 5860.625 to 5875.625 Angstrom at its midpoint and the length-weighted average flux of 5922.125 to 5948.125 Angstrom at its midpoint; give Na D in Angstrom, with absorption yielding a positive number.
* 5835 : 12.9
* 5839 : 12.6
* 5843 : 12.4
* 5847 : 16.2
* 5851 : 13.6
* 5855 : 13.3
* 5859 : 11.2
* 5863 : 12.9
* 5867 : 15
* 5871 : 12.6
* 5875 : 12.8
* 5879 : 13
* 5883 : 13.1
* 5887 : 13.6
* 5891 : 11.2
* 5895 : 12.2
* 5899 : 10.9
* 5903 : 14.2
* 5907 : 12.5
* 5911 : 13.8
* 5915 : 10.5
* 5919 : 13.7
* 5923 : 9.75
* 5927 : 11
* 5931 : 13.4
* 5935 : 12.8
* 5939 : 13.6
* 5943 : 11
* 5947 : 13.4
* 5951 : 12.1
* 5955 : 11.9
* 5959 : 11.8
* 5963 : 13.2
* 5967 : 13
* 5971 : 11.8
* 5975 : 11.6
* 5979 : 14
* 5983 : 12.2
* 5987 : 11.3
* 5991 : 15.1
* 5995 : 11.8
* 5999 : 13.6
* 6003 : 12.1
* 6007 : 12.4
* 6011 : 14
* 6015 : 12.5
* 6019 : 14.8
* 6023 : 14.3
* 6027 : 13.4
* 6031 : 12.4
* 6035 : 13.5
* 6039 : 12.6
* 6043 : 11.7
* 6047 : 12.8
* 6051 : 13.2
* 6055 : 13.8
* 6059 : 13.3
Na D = 0.7 Angstrom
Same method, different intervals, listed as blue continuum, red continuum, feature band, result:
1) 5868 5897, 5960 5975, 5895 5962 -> 1.6 Angstrom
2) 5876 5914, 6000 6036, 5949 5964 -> 0.9 Angstrom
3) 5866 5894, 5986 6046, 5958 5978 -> 1.0 Angstrom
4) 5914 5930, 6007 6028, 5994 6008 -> 0.8 Angstrom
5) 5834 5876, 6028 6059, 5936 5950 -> 0.5 Angstrom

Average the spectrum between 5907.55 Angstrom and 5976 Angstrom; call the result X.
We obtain 12.3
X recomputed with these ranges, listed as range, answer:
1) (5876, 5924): 12.4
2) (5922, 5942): 12.2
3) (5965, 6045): 12.9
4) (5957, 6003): 12.6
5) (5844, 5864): 13.4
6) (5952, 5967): 12.4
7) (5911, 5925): 11.7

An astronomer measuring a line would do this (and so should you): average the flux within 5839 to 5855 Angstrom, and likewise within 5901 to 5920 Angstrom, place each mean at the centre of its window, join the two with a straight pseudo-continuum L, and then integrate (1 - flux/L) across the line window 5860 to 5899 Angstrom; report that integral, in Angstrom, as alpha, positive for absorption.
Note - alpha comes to 1.6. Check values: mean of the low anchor 13.8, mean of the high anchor 12.9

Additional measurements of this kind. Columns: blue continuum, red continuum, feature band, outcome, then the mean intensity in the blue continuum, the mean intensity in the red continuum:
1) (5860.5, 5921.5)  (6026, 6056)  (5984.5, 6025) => -1.0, 12.8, 12.9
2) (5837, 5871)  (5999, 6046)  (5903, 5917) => 0.8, 13.4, 13.1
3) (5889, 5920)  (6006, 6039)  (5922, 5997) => 2.6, 12.3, 13.4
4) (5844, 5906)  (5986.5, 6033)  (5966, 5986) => 1.1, 13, 13.2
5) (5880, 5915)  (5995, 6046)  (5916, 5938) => 1.0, 12.6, 13.1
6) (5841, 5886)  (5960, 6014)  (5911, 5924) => 1.2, 13.3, 12.8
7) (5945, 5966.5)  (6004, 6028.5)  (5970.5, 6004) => 1.0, 12.5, 13.5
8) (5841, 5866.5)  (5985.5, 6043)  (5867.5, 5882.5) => 0.3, 13.4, 13.1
